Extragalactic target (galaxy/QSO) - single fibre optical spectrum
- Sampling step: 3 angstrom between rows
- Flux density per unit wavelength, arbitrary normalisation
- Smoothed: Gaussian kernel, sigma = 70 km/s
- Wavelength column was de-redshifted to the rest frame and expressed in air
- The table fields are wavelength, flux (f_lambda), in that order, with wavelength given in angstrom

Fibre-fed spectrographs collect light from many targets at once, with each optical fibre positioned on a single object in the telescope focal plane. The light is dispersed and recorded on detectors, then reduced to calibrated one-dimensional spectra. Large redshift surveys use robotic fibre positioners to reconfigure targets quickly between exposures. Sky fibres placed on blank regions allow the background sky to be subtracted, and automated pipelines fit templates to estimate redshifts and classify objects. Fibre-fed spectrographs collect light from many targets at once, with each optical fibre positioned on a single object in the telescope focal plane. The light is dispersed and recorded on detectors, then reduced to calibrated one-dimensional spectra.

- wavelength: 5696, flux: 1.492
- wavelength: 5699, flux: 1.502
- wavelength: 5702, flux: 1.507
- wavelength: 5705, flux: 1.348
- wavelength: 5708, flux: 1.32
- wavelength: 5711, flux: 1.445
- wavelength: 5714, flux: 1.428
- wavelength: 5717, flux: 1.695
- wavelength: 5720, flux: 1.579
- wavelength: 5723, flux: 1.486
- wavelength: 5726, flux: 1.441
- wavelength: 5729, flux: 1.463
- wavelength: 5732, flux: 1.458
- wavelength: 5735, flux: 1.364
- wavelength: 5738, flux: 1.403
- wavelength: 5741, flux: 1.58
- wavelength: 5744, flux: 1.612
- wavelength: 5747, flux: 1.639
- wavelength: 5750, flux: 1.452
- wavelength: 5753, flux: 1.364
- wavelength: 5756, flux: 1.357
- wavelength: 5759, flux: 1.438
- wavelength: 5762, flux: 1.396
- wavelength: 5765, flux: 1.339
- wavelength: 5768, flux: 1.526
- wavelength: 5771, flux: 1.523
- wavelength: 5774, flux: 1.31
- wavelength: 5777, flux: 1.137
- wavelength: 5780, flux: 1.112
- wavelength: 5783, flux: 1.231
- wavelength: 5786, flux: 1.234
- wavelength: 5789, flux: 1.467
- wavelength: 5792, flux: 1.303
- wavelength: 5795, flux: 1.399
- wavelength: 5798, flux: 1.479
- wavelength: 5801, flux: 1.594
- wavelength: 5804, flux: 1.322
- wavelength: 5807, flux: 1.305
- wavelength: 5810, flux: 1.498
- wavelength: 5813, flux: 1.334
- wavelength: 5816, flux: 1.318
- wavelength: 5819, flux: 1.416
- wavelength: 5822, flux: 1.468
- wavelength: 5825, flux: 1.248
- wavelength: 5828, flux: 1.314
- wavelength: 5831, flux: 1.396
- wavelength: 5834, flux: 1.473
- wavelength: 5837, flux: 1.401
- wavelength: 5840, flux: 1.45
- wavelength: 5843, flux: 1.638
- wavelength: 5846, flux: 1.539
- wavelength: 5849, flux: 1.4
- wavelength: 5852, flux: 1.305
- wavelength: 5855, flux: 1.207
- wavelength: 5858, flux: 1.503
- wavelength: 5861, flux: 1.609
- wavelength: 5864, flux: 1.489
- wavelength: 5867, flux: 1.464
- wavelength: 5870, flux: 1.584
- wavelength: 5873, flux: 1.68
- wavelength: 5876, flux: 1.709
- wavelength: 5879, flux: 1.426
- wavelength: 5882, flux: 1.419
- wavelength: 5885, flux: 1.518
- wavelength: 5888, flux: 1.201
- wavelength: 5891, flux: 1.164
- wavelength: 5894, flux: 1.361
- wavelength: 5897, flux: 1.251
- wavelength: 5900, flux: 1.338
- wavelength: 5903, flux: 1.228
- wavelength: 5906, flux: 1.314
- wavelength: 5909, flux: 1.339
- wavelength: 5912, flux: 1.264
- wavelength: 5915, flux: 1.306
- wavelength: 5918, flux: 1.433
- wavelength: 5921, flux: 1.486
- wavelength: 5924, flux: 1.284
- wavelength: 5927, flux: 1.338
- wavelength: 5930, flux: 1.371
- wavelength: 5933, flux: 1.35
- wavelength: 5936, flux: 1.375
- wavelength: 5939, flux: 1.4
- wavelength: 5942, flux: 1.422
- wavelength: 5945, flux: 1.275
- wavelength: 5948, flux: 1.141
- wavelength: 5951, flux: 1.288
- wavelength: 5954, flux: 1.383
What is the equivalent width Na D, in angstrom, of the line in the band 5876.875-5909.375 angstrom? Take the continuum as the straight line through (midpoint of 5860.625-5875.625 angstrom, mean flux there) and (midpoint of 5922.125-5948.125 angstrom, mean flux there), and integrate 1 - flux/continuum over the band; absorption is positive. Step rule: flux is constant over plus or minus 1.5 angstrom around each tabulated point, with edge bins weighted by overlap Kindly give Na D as 3.4 angstrom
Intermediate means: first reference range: 1.57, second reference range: 1.34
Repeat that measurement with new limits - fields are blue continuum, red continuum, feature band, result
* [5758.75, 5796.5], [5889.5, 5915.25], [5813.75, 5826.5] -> -0.4 angstrom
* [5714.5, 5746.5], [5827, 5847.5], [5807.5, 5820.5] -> 0.8 angstrom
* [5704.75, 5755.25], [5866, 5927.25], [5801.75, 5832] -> 1.3 angstrom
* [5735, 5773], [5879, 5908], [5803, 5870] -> -2.1 angstrom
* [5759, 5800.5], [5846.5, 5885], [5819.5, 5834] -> 0.5 angstrom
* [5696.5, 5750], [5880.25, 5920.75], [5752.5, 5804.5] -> 2.6 angstrom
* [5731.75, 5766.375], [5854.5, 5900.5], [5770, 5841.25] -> 4.1 angstrom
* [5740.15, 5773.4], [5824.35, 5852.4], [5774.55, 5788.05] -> 2.4 angstrom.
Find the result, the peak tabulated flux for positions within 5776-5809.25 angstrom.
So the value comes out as 1.594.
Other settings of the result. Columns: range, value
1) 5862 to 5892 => 1.709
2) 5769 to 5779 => 1.523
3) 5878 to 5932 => 1.518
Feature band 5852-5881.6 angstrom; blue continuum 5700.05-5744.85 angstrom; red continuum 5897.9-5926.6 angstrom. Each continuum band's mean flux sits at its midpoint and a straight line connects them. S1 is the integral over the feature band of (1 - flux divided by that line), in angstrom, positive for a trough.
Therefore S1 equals -3.0 angstrom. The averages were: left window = 1.47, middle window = 1.5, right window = 1.33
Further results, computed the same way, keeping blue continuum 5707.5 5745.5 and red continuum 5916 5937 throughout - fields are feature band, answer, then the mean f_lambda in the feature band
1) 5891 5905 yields 1.11 angstrom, 1.28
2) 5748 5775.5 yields 0.96 angstrom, 1.42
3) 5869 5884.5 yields -1.73 angstrom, 1.56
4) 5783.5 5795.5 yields 0.95 angstrom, 1.34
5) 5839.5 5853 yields -0.51 angstrom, 1.47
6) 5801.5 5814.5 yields 0.53 angstrom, 1.38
